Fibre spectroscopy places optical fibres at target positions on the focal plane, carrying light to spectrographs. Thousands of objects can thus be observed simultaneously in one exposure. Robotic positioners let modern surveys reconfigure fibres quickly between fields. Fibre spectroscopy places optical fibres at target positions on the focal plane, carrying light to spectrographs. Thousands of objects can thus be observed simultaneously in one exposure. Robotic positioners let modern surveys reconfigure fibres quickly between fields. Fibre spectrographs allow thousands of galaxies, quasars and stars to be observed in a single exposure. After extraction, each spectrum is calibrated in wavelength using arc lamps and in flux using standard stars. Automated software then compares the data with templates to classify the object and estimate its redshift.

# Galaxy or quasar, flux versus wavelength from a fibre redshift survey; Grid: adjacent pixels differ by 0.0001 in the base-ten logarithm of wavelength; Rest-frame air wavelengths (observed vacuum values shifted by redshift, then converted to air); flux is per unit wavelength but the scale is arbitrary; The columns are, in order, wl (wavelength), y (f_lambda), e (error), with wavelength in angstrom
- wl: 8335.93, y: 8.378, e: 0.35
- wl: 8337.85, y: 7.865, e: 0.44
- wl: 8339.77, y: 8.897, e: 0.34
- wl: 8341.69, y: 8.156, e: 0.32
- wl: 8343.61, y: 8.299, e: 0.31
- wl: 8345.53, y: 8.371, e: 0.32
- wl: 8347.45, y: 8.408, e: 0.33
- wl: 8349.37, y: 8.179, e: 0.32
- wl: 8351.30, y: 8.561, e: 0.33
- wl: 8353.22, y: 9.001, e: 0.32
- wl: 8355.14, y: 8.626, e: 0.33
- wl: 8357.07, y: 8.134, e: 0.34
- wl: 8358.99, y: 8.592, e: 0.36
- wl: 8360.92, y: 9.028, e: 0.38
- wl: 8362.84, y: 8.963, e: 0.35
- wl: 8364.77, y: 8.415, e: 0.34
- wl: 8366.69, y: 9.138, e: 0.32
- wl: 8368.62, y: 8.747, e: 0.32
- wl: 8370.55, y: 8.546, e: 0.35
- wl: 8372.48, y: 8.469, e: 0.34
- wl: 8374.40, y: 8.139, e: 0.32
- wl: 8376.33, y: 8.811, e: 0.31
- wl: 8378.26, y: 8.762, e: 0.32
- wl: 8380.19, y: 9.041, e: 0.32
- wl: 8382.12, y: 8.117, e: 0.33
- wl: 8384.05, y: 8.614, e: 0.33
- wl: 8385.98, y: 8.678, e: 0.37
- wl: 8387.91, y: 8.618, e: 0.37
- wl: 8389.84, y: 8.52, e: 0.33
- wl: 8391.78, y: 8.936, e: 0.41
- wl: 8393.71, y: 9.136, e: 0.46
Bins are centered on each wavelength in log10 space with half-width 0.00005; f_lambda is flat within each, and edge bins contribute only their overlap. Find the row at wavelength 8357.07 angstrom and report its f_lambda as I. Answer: 8.134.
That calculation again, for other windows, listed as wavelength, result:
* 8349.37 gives 8.179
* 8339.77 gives 8.897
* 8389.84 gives 8.52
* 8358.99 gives 8.592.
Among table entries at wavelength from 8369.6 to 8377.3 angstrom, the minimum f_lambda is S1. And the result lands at 8.139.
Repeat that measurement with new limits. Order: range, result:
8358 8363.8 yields 8.592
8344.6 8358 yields 8.134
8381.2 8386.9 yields 8.117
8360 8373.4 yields 8.415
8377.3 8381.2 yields 8.762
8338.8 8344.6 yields 8.156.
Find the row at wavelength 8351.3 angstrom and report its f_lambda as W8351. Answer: 8.561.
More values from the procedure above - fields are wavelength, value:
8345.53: 8.371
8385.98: 8.678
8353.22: 9.001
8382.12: 8.117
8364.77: 8.415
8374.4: 8.139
